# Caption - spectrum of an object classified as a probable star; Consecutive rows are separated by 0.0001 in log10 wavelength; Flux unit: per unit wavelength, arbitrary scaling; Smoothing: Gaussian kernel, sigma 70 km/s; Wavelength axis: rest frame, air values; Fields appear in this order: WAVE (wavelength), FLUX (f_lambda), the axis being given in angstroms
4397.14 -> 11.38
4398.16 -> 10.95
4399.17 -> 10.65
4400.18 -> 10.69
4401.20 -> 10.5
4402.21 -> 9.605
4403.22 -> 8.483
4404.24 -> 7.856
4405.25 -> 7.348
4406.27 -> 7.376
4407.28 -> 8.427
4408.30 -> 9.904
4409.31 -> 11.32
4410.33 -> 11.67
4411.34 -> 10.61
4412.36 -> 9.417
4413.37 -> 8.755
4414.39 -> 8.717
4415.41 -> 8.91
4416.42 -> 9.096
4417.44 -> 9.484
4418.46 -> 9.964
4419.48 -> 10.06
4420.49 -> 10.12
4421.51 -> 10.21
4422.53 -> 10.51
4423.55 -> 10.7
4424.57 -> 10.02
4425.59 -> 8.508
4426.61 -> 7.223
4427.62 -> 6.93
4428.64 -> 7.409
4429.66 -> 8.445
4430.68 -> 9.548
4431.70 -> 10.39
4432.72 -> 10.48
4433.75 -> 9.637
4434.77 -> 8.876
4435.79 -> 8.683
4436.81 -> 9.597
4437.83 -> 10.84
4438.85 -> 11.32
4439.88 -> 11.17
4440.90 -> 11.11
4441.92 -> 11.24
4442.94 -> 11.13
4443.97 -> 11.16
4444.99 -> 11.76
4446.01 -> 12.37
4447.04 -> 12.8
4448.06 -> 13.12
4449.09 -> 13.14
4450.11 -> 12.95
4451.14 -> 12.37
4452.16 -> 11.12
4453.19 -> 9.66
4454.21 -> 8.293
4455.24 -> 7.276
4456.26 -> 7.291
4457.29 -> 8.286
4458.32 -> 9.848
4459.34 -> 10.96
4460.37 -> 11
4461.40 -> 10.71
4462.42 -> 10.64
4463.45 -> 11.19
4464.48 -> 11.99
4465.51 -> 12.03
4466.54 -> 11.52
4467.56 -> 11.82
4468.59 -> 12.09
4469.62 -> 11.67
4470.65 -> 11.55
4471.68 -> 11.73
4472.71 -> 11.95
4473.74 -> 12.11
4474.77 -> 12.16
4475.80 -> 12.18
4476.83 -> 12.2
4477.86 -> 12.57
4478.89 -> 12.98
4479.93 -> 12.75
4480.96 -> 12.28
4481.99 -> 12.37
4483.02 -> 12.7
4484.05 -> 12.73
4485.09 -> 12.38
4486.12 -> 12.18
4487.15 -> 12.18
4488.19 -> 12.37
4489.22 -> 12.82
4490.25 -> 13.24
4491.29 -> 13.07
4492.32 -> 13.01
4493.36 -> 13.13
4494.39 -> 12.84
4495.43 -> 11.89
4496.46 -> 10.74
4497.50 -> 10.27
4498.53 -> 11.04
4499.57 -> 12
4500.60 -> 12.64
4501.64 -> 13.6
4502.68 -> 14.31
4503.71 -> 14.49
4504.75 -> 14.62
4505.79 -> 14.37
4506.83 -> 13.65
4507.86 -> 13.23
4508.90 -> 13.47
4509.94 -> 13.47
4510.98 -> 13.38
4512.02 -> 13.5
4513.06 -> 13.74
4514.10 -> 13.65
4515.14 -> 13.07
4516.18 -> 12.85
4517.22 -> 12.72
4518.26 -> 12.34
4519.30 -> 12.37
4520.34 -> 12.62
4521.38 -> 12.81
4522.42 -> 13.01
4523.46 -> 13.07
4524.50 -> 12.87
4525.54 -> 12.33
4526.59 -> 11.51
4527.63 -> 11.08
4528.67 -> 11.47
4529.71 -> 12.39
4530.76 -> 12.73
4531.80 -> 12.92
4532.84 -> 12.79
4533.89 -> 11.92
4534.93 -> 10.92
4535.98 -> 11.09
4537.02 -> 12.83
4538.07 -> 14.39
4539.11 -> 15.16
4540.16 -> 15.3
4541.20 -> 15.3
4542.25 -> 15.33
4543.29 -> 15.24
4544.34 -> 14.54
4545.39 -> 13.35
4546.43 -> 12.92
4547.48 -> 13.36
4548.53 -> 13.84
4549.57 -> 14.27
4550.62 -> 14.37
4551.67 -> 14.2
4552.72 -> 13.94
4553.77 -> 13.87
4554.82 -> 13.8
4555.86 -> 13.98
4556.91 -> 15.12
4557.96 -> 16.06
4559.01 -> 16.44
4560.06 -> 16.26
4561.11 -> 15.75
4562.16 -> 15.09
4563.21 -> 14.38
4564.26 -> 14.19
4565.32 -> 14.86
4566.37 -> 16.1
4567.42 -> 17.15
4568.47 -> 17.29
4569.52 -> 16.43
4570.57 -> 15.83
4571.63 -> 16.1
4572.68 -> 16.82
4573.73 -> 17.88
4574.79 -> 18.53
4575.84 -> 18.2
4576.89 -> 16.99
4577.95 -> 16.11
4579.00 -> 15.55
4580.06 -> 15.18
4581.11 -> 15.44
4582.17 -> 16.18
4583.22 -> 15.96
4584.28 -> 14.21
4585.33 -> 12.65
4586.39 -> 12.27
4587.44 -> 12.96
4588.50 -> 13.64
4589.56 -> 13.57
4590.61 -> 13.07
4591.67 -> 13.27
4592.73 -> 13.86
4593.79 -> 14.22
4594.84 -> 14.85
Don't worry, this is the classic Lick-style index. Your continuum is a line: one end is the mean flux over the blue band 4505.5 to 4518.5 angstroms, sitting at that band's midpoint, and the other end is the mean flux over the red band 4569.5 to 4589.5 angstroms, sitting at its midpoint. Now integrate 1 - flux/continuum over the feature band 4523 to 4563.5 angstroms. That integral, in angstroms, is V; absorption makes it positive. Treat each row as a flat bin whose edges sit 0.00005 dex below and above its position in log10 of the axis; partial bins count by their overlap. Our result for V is 1.8 angstroms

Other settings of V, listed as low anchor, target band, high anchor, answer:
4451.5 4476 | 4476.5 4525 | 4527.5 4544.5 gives -3.2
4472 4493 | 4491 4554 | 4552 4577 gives 4.4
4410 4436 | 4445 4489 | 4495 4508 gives -1.0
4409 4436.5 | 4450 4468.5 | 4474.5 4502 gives 1.0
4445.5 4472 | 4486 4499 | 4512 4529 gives -0.3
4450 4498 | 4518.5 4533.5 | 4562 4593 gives 1.2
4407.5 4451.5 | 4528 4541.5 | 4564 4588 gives 1.2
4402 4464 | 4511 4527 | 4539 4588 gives 0.7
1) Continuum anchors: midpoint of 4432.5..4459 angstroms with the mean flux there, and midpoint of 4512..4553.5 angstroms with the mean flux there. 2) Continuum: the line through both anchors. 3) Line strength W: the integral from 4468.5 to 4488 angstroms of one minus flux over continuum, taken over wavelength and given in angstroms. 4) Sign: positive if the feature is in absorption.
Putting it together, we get -1.2 angstroms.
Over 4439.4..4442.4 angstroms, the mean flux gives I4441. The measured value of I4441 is 11.2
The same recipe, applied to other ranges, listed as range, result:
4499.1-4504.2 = 13.4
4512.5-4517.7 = 13.2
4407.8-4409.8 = 10.6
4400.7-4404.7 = 9.13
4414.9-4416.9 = 9.02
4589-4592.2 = 13.3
